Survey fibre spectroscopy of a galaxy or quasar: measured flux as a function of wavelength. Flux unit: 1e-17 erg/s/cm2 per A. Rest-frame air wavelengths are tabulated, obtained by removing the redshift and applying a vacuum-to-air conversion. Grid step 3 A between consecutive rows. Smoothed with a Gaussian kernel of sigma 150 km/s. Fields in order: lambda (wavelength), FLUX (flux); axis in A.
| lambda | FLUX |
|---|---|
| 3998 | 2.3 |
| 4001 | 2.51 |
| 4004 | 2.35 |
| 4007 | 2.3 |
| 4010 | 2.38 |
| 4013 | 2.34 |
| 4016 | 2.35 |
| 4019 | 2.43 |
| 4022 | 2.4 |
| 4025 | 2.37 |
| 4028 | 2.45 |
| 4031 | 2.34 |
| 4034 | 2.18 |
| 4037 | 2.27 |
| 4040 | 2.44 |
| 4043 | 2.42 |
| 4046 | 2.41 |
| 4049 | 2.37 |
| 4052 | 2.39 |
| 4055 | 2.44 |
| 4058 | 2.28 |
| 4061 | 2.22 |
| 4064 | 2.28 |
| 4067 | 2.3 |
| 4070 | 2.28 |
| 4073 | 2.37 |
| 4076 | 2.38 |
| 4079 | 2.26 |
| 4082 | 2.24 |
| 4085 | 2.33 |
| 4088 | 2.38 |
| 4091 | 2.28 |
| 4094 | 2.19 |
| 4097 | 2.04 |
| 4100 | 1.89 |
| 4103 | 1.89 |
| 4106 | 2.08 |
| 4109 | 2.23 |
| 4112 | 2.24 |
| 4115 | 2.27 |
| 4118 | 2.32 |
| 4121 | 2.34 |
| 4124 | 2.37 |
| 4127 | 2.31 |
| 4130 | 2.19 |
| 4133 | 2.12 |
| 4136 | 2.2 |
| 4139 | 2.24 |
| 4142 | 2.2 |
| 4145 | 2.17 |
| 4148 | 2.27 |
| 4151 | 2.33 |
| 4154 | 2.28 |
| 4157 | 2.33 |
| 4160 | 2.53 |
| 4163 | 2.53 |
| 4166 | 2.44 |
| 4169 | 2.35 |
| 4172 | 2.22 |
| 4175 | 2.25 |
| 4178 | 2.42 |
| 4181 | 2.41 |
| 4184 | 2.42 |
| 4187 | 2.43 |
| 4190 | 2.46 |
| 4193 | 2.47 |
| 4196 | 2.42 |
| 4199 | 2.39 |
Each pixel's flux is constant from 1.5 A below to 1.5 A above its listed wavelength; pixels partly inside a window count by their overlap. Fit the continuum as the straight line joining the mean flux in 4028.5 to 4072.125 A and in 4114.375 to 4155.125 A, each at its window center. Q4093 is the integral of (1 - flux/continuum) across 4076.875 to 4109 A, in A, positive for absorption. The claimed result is 1.8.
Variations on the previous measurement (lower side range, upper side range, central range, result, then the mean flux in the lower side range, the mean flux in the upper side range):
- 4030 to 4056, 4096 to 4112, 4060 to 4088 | -1.3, 2.36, 2.05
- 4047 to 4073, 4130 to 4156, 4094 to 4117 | 1.7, 2.32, 2.23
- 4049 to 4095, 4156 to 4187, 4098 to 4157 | 3.7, 2.31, 2.39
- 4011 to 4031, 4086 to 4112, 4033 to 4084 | -1.4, 2.39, 2.13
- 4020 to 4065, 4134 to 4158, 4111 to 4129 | -0.3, 2.35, 2.25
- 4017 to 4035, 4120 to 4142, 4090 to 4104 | 1.4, 2.37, 2.25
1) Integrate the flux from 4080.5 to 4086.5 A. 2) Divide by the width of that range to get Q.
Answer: 2.29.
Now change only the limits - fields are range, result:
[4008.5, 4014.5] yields 2.36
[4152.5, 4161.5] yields 2.38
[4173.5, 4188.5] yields 2.39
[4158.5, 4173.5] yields 2.41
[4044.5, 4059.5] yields 2.38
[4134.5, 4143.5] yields 2.21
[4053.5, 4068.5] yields 2.3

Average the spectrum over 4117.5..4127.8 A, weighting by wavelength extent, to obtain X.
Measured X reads 2.34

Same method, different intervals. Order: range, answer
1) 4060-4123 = 2.23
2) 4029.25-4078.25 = 2.34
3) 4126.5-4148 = 2.2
